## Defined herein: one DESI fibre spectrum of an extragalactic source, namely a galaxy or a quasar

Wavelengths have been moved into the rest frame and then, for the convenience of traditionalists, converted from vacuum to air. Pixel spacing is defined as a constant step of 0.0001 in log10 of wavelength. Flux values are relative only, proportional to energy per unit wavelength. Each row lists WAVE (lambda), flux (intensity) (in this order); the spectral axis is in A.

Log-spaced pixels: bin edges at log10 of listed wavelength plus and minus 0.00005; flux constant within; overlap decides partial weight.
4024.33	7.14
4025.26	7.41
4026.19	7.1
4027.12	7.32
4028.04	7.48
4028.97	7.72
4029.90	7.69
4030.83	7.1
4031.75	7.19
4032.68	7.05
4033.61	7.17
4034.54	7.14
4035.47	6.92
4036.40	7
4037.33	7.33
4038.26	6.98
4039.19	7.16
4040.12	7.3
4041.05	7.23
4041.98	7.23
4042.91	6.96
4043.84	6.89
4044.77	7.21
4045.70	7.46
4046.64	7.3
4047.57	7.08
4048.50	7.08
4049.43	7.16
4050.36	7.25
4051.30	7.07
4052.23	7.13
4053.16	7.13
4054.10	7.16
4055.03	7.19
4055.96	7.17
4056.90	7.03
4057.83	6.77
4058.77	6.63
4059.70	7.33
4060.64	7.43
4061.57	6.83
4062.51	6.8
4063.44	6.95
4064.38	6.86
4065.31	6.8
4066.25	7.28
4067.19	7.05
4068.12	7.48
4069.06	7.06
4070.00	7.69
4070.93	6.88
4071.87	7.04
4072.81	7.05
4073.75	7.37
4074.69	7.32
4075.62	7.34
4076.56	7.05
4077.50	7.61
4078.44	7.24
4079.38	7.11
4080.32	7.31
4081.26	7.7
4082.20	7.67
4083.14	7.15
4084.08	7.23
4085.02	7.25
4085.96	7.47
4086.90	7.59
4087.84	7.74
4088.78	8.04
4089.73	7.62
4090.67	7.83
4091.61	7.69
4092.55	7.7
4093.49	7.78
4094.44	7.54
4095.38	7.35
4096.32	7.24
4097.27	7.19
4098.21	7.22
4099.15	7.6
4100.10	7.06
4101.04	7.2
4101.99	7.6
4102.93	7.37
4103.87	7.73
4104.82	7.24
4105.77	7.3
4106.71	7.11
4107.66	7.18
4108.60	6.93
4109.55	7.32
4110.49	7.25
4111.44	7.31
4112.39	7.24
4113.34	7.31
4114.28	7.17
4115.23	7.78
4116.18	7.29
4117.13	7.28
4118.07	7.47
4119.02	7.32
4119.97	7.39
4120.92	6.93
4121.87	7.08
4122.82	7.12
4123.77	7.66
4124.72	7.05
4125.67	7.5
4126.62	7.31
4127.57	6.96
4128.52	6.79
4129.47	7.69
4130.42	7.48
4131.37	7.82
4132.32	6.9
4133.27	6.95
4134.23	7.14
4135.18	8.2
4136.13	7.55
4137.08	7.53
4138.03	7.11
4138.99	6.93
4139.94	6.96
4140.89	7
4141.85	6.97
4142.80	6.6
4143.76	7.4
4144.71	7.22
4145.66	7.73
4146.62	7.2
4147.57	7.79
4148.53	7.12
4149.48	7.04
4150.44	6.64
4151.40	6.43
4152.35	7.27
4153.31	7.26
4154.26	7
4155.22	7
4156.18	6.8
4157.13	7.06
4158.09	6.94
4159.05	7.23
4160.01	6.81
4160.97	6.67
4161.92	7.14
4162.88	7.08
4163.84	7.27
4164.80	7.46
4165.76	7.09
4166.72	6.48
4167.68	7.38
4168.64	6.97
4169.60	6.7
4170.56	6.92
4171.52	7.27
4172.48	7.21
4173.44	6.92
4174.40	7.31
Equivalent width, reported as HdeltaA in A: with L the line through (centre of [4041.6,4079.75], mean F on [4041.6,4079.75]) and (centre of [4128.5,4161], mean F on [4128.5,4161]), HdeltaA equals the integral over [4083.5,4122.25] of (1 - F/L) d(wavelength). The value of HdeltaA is -1.3 A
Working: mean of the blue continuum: 7.13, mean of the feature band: 7.39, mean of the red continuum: 7.16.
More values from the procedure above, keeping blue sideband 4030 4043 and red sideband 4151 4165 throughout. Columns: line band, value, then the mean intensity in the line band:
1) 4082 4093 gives -0.7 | 7.58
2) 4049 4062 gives 0.1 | 7.09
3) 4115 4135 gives -0.7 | 7.29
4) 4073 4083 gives -0.4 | 7.35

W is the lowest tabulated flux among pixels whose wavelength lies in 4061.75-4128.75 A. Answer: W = 6.79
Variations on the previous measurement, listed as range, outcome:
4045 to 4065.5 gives 6.63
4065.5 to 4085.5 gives 6.88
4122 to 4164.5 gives 6.43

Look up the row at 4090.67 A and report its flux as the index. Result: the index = 7.83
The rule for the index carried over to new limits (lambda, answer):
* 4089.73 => 7.62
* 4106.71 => 7.11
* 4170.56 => 6.92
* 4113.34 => 7.31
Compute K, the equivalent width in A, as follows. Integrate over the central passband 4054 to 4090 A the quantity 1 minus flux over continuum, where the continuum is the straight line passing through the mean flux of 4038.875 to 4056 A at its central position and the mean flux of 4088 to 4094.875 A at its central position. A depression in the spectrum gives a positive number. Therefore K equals 1.2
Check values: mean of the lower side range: 7.17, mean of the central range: 7.24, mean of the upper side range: 7.74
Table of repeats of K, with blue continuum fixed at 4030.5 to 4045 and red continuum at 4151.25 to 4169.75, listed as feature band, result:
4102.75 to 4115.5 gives -0.4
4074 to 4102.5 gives -1.5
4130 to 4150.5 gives -0.6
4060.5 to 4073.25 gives 0.0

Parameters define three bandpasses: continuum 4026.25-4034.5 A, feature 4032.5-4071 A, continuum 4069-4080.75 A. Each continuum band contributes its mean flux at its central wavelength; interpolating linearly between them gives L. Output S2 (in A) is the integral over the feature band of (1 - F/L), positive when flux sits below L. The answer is 0.9 A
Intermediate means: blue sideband 7.32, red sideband 7.24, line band 7.11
